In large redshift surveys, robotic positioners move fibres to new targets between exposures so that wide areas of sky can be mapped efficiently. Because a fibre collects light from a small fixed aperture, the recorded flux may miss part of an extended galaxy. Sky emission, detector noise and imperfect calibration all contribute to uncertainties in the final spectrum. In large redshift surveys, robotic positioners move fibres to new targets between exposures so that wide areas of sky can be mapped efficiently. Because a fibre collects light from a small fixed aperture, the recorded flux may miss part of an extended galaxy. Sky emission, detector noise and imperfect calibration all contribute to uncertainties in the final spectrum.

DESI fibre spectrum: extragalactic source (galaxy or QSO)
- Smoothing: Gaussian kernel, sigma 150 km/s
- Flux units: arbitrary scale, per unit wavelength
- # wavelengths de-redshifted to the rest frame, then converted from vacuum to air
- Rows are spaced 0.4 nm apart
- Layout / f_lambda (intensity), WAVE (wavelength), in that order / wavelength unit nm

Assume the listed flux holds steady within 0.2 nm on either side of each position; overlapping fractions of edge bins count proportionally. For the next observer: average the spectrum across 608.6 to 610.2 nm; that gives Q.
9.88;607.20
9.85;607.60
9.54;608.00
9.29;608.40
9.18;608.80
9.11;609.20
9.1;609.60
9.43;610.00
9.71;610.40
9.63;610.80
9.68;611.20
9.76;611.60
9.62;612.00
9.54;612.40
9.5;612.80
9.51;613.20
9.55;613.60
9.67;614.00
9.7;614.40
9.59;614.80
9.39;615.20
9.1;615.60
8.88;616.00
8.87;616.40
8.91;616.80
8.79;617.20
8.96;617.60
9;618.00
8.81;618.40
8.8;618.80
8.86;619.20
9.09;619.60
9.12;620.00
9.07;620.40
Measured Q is 9.21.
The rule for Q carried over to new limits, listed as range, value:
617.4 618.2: 8.98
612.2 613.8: 9.52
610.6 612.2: 9.67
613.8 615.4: 9.59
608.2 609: 9.23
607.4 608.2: 9.7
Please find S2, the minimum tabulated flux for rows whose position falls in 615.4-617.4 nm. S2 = 8.79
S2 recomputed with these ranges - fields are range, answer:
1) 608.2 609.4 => 9.11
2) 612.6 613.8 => 9.5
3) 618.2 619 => 8.8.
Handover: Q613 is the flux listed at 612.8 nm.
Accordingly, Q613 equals 9.5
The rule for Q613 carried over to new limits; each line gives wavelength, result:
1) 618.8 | 8.8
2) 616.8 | 8.91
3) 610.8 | 9.63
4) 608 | 9.54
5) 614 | 9.67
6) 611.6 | 9.76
